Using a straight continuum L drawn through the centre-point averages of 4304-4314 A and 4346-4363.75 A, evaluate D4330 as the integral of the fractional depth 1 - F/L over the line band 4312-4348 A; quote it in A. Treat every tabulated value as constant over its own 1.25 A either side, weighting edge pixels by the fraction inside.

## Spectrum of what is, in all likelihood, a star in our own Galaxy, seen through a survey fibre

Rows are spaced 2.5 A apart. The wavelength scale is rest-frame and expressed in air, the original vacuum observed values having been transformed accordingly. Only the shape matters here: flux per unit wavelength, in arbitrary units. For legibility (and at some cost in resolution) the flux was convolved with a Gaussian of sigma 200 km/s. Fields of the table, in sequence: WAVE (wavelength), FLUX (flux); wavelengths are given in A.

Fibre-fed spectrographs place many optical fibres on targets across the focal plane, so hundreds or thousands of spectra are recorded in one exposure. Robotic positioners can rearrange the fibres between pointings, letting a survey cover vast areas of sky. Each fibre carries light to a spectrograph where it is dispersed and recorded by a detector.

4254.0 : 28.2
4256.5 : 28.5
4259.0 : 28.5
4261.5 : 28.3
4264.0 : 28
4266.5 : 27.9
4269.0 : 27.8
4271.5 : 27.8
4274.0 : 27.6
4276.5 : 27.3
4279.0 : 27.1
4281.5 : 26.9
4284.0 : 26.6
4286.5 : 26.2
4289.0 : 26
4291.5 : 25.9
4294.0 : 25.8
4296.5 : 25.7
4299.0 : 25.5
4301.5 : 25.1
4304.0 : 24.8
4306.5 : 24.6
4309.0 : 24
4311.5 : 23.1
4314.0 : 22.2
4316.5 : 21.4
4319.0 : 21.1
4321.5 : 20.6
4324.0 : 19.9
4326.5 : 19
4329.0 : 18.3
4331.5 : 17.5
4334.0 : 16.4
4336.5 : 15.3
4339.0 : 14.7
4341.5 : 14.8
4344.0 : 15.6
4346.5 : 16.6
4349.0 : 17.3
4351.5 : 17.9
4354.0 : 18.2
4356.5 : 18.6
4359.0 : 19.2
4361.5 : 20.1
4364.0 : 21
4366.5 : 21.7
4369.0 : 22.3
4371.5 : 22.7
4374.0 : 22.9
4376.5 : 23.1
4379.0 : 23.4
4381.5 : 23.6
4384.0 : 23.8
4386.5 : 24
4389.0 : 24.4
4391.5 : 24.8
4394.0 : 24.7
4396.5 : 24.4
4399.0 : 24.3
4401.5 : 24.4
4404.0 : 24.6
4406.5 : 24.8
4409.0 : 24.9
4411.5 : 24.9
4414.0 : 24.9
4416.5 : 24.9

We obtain 5.48 A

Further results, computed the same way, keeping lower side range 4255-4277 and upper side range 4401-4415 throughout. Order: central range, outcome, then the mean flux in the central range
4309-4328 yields 3.97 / 21.2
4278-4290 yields 0.45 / 26.6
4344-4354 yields 3.42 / 17.2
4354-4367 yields 3.02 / 19.8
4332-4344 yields 4.96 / 15.5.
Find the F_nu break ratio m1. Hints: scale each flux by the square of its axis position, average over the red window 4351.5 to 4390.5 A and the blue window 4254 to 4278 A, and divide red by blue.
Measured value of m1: 0.82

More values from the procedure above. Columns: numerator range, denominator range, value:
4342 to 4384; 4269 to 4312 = 0.81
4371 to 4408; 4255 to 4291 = 0.92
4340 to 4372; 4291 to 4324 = 0.81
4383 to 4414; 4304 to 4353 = 1.33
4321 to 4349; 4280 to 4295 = 0.66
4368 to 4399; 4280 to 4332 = 1.05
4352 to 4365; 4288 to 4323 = 0.83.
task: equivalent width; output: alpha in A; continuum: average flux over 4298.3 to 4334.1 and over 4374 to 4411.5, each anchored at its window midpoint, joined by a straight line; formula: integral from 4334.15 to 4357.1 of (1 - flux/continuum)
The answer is 6.2 A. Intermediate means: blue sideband 21.7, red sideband 24.2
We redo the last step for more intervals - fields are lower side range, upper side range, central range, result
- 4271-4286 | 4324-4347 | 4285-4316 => -2.4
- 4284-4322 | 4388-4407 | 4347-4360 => 3.4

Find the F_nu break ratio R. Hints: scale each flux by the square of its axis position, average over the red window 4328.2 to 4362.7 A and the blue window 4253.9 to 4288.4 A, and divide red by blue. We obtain 0.64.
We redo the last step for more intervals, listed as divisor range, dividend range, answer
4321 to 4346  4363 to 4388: 1.37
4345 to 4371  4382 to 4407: 1.28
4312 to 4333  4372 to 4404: 1.23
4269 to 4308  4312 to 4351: 0.71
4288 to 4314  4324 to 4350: 0.68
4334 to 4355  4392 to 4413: 1.55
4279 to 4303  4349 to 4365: 0.75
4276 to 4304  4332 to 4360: 0.66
